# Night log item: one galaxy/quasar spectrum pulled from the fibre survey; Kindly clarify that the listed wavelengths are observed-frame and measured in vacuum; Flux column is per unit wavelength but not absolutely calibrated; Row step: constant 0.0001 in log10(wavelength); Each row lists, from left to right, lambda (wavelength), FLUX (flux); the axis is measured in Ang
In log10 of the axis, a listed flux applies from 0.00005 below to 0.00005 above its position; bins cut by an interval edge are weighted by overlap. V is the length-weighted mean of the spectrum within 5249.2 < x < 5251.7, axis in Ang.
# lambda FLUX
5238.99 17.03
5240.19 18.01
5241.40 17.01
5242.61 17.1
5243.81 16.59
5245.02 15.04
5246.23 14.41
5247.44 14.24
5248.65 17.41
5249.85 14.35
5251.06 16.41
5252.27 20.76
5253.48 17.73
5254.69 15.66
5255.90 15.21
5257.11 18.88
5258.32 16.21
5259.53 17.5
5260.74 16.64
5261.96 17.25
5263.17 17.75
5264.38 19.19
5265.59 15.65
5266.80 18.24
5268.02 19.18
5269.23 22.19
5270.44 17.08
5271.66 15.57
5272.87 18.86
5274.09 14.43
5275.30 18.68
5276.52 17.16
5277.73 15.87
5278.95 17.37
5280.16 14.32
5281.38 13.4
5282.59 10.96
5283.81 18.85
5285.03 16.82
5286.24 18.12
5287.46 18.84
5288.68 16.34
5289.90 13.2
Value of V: 15.5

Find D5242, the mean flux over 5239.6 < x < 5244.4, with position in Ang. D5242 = 17.2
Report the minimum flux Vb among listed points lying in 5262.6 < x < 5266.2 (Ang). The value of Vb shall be 15.65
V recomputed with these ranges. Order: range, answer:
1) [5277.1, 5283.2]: 14.4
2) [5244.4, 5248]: 14.5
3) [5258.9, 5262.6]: 17.1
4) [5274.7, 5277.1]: 17.9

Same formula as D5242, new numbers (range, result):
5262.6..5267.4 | 17.7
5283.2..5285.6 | 17.8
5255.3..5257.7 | 17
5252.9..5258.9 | 16.7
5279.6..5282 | 13.8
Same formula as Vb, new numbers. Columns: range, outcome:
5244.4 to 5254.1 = 14.24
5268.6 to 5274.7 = 14.43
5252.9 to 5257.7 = 15.21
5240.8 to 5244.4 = 16.59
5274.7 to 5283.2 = 10.96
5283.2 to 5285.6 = 16.82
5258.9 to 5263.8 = 16.64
